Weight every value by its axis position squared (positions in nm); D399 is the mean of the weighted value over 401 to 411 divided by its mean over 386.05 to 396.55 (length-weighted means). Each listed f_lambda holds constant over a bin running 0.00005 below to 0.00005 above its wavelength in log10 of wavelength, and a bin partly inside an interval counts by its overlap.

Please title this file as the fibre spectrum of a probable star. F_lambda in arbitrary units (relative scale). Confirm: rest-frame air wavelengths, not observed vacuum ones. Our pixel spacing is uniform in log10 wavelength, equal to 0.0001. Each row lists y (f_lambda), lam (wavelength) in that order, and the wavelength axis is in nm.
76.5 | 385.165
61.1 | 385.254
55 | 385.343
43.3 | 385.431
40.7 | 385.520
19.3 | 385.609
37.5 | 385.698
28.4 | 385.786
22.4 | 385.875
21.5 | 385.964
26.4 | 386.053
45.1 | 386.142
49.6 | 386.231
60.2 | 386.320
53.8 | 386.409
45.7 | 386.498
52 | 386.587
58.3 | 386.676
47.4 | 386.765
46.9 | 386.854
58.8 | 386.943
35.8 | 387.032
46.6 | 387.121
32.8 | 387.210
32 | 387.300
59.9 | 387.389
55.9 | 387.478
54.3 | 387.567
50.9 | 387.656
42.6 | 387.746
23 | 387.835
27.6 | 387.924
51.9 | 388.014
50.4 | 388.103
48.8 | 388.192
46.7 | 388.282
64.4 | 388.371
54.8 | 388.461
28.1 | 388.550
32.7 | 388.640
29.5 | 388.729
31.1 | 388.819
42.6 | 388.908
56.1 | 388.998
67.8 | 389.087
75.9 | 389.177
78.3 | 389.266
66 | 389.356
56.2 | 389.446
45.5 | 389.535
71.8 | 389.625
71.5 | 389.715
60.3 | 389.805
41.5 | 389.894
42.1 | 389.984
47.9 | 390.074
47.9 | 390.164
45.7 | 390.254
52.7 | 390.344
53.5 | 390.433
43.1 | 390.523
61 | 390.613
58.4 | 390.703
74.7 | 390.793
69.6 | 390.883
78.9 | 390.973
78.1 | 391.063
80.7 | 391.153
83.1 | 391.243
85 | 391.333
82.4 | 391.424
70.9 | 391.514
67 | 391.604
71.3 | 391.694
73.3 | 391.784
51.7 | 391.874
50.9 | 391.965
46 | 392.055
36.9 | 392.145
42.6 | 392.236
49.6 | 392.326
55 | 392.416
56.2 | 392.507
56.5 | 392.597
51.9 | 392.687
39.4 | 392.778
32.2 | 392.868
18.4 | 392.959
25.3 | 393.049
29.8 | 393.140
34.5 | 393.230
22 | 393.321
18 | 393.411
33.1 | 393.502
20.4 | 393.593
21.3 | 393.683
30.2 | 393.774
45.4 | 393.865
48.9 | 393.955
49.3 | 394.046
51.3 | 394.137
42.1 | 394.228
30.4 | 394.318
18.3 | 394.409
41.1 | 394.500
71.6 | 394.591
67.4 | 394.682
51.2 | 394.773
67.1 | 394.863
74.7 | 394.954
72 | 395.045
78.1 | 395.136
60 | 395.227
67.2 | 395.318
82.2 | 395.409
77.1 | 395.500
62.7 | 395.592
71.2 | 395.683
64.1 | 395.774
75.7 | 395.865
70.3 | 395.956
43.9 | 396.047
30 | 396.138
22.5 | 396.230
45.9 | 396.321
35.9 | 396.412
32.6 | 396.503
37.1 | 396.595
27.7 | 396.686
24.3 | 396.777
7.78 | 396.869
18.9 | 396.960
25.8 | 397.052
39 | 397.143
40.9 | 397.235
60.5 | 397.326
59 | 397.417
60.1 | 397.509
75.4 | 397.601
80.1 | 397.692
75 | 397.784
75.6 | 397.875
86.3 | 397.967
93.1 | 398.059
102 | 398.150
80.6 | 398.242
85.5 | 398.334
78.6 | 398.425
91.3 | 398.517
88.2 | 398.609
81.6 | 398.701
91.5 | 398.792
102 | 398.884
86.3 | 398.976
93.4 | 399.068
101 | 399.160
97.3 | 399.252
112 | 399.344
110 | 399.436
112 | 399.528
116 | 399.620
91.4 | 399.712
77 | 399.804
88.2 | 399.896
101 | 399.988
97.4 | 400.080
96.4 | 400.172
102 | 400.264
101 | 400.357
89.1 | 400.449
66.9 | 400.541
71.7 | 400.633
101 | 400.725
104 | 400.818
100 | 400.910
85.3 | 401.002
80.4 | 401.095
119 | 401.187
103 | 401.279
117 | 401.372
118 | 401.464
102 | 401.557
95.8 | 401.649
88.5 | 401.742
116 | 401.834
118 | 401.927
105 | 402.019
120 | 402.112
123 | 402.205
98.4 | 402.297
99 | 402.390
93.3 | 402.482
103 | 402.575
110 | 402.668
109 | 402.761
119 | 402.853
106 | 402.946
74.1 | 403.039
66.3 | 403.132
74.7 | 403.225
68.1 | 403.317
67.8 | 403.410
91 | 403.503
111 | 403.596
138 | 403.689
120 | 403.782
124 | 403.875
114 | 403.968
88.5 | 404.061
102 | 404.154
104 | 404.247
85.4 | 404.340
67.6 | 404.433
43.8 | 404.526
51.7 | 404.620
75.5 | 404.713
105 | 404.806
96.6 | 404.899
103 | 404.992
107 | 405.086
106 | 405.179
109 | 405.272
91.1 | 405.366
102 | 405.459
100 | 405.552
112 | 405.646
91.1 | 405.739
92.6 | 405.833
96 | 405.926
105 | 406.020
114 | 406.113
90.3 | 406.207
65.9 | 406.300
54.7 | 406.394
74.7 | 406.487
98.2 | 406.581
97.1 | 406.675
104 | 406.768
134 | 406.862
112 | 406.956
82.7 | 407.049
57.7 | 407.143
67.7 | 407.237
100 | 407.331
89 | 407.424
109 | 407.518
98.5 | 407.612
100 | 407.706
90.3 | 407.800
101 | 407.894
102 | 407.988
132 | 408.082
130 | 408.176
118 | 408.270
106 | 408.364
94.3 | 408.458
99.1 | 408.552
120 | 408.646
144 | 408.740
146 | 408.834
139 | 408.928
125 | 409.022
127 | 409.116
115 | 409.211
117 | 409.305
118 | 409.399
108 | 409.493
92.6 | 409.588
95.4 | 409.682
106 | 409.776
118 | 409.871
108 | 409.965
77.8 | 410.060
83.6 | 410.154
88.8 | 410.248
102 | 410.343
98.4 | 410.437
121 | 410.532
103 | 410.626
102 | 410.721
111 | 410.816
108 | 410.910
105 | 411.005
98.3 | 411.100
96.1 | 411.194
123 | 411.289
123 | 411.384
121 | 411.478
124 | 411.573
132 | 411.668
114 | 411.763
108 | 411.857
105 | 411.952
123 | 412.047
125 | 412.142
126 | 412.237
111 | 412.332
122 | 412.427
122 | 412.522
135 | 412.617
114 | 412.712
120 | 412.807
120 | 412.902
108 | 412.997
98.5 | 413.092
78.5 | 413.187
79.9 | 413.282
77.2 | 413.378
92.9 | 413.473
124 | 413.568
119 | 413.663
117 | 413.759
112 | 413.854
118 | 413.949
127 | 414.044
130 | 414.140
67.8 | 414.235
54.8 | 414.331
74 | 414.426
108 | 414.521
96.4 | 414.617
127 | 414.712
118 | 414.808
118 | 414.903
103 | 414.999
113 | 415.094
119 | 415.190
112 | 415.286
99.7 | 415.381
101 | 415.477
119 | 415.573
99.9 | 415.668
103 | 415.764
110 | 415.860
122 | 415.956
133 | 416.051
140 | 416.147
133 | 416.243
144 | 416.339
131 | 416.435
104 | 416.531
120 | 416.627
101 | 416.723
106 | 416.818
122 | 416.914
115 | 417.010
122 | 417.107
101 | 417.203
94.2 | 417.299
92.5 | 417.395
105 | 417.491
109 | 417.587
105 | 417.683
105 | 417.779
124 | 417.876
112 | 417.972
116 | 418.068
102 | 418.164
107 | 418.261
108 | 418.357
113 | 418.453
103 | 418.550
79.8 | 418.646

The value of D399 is 2.11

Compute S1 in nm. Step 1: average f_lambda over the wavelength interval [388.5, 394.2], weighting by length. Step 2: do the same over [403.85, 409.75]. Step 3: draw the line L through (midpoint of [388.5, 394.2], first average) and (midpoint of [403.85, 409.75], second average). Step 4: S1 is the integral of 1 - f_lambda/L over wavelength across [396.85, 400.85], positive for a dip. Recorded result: -0.36 nm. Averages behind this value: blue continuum 51.4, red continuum 101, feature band 82.6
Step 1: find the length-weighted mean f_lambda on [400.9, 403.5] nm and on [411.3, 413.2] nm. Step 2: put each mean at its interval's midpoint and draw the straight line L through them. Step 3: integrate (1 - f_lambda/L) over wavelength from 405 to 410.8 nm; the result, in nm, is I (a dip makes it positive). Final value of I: 0.335 nm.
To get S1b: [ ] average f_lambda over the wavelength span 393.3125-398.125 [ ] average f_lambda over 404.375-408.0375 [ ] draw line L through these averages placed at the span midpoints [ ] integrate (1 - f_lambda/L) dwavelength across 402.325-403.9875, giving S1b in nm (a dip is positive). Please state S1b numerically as -0.39 nm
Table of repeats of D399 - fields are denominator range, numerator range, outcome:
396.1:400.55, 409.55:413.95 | 1.58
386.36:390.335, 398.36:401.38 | 2.04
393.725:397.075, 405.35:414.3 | 2.32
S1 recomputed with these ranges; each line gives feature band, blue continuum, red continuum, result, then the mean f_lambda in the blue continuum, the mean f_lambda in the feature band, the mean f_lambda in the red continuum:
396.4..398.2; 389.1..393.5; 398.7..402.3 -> 0.68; 55.1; 53.3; 99.8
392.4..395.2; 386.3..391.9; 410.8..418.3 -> 0.94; 55.2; 43.7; 111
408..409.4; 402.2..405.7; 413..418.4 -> -0.28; 96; 122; 109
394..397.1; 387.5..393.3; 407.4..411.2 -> 0.82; 53.2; 49.9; 109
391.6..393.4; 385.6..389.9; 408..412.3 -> 0.48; 47.4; 44.5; 113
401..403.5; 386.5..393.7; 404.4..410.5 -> -0.41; 50.8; 99.3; 100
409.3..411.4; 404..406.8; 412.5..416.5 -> -0.05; 91.2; 104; 110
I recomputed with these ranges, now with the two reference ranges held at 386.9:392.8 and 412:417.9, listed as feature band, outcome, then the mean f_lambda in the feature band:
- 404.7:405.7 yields -0.14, 101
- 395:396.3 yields 0.10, 62.3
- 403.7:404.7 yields -0.06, 91.3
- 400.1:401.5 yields -0.31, 96.9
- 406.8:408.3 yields -0.11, 101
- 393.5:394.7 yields 0.44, 40.4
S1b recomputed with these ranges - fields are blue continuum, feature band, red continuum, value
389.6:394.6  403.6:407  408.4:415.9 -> -0.29 nm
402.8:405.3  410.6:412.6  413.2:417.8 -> -0.21 nm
